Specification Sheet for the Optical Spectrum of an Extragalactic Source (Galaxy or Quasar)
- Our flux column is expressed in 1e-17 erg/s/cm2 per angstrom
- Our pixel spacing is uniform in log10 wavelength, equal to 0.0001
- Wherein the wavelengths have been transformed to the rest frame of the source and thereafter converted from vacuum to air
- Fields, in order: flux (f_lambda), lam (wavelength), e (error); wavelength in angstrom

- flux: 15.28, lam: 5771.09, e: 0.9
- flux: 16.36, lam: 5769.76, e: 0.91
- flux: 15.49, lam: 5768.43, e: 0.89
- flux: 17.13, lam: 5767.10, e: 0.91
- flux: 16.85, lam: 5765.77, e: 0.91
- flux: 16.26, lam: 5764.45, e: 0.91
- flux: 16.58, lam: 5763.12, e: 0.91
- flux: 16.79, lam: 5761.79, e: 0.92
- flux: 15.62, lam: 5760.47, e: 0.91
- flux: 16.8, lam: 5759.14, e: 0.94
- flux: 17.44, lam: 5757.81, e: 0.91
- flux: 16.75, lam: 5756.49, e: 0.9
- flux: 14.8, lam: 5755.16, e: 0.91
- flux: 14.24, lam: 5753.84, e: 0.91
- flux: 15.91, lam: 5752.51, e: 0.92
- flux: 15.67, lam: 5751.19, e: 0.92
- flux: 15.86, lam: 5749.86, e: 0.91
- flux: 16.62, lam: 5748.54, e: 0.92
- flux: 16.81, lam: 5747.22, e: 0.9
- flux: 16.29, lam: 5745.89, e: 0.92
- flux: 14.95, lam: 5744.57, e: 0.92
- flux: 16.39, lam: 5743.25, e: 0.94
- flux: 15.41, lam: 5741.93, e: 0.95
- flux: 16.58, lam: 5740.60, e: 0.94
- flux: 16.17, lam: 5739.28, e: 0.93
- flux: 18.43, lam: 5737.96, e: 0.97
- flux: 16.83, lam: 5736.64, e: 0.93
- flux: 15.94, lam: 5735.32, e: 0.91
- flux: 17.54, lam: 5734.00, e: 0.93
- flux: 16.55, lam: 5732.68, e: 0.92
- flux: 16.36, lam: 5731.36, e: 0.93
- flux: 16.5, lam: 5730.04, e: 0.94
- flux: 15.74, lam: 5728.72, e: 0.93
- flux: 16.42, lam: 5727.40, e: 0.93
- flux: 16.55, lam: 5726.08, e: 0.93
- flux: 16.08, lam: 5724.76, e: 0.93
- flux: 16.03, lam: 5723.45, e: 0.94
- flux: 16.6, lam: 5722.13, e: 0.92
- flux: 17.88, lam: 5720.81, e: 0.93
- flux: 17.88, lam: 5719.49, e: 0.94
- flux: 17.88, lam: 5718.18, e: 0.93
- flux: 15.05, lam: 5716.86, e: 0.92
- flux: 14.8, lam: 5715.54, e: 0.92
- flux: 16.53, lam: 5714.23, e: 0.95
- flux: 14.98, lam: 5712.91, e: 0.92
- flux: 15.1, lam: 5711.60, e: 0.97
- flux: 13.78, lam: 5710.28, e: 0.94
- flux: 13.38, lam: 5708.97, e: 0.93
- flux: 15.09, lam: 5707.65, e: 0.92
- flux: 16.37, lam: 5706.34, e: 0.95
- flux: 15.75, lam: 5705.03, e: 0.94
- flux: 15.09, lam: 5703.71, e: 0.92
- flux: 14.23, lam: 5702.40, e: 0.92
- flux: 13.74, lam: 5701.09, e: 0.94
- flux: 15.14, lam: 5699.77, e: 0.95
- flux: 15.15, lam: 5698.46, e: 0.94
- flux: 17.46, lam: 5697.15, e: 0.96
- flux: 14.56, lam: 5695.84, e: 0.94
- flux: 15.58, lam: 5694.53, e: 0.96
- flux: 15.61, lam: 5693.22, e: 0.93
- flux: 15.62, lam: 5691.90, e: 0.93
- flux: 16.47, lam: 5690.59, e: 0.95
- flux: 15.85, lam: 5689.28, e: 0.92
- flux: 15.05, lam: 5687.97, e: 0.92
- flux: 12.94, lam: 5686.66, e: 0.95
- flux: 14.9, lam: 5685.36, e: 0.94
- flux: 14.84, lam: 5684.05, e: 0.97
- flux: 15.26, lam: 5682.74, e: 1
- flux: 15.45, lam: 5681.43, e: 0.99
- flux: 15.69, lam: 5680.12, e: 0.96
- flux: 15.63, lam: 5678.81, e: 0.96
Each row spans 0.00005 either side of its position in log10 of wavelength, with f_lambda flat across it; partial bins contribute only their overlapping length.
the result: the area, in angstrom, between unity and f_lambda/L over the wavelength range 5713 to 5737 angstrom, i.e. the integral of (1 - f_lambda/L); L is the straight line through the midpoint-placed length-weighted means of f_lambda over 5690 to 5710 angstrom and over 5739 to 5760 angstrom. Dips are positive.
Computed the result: -1.26 angstrom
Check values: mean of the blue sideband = 15.2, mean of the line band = 16.5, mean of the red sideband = 16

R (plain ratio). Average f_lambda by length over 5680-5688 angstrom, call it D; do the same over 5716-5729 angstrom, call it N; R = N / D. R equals 1.1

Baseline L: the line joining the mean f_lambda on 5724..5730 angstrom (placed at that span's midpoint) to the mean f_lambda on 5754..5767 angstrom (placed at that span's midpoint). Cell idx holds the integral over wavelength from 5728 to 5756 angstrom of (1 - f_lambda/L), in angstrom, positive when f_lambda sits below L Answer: 0.2 angstrom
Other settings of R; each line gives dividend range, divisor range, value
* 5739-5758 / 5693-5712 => 1.06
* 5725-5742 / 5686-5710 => 1.09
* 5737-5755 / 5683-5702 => 1.06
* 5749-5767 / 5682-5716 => 1.07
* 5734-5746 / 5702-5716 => 1.09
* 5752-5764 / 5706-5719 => 1.05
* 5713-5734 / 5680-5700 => 1.07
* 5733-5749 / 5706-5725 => 1.04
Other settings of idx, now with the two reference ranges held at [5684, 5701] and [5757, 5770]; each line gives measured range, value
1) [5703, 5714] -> 0.40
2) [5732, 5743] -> -0.40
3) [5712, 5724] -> -0.49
